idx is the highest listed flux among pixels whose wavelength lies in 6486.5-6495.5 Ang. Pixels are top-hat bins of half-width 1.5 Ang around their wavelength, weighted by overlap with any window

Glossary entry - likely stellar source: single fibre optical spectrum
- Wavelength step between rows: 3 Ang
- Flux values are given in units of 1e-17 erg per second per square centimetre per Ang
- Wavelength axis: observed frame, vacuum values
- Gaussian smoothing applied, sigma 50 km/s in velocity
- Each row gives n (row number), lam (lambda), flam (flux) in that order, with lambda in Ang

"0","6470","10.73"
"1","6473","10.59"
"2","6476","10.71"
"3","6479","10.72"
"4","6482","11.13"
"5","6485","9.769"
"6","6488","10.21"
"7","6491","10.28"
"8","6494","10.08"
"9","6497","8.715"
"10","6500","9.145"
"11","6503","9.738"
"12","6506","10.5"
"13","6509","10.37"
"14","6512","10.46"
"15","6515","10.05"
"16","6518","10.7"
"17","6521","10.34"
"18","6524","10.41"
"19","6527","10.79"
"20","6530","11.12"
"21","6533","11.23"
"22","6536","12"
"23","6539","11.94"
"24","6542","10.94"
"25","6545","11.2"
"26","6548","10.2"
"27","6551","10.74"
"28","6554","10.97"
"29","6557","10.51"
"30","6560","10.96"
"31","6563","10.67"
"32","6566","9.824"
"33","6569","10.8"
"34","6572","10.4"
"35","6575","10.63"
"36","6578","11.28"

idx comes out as 10.28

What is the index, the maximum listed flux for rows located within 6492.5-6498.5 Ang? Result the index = 10.08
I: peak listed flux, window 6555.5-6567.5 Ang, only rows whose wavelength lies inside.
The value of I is 10.96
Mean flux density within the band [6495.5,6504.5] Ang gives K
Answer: 9.2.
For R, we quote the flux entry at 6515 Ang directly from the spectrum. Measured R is 10.05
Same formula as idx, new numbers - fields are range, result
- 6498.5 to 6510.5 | 10.5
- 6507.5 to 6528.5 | 10.79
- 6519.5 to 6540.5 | 12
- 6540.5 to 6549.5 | 11.2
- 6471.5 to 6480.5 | 10.72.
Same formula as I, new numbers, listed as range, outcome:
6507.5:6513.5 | 10.46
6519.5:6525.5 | 10.41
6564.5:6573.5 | 10.8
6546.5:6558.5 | 10.97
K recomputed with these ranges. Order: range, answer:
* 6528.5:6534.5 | 11.2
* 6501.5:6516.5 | 10.2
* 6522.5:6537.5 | 11.1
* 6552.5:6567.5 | 10.6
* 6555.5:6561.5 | 10.7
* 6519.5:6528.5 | 10.5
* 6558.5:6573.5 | 10.5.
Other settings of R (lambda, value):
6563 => 10.67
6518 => 10.7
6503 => 9.738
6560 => 10.96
